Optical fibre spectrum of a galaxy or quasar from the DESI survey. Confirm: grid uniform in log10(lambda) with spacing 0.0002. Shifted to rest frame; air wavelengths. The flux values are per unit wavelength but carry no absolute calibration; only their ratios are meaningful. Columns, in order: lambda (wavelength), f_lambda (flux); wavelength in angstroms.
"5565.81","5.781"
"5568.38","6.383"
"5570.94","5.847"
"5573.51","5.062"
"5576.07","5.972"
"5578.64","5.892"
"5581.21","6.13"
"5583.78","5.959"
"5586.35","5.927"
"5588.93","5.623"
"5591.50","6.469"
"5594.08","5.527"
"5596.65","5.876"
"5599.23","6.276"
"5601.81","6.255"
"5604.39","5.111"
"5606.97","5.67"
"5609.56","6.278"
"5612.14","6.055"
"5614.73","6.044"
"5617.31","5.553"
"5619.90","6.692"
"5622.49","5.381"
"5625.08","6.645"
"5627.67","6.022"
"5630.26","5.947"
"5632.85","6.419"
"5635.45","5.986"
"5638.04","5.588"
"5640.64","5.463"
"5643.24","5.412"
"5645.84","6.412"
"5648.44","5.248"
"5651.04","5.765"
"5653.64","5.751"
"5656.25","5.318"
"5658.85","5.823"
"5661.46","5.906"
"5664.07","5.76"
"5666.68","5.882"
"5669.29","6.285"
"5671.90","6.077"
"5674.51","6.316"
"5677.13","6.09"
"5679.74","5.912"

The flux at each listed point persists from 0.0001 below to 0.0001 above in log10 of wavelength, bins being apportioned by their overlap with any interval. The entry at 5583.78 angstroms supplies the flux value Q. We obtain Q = 5.959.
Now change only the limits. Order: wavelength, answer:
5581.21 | 6.13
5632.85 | 6.419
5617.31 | 5.553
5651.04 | 5.765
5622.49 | 5.381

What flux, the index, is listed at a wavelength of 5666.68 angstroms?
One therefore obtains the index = 5.882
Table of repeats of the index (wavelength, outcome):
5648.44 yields 5.248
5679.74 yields 5.912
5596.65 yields 5.876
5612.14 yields 6.055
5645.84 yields 6.412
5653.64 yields 5.751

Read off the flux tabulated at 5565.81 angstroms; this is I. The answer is 5.781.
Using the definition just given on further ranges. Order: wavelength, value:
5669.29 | 6.285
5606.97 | 5.67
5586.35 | 5.927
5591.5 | 6.469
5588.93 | 5.623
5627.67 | 6.022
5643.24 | 5.412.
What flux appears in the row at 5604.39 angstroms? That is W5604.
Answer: 5.111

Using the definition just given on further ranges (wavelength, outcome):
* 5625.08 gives 6.645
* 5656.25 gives 5.318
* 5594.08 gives 5.527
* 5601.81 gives 6.255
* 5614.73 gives 6.044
